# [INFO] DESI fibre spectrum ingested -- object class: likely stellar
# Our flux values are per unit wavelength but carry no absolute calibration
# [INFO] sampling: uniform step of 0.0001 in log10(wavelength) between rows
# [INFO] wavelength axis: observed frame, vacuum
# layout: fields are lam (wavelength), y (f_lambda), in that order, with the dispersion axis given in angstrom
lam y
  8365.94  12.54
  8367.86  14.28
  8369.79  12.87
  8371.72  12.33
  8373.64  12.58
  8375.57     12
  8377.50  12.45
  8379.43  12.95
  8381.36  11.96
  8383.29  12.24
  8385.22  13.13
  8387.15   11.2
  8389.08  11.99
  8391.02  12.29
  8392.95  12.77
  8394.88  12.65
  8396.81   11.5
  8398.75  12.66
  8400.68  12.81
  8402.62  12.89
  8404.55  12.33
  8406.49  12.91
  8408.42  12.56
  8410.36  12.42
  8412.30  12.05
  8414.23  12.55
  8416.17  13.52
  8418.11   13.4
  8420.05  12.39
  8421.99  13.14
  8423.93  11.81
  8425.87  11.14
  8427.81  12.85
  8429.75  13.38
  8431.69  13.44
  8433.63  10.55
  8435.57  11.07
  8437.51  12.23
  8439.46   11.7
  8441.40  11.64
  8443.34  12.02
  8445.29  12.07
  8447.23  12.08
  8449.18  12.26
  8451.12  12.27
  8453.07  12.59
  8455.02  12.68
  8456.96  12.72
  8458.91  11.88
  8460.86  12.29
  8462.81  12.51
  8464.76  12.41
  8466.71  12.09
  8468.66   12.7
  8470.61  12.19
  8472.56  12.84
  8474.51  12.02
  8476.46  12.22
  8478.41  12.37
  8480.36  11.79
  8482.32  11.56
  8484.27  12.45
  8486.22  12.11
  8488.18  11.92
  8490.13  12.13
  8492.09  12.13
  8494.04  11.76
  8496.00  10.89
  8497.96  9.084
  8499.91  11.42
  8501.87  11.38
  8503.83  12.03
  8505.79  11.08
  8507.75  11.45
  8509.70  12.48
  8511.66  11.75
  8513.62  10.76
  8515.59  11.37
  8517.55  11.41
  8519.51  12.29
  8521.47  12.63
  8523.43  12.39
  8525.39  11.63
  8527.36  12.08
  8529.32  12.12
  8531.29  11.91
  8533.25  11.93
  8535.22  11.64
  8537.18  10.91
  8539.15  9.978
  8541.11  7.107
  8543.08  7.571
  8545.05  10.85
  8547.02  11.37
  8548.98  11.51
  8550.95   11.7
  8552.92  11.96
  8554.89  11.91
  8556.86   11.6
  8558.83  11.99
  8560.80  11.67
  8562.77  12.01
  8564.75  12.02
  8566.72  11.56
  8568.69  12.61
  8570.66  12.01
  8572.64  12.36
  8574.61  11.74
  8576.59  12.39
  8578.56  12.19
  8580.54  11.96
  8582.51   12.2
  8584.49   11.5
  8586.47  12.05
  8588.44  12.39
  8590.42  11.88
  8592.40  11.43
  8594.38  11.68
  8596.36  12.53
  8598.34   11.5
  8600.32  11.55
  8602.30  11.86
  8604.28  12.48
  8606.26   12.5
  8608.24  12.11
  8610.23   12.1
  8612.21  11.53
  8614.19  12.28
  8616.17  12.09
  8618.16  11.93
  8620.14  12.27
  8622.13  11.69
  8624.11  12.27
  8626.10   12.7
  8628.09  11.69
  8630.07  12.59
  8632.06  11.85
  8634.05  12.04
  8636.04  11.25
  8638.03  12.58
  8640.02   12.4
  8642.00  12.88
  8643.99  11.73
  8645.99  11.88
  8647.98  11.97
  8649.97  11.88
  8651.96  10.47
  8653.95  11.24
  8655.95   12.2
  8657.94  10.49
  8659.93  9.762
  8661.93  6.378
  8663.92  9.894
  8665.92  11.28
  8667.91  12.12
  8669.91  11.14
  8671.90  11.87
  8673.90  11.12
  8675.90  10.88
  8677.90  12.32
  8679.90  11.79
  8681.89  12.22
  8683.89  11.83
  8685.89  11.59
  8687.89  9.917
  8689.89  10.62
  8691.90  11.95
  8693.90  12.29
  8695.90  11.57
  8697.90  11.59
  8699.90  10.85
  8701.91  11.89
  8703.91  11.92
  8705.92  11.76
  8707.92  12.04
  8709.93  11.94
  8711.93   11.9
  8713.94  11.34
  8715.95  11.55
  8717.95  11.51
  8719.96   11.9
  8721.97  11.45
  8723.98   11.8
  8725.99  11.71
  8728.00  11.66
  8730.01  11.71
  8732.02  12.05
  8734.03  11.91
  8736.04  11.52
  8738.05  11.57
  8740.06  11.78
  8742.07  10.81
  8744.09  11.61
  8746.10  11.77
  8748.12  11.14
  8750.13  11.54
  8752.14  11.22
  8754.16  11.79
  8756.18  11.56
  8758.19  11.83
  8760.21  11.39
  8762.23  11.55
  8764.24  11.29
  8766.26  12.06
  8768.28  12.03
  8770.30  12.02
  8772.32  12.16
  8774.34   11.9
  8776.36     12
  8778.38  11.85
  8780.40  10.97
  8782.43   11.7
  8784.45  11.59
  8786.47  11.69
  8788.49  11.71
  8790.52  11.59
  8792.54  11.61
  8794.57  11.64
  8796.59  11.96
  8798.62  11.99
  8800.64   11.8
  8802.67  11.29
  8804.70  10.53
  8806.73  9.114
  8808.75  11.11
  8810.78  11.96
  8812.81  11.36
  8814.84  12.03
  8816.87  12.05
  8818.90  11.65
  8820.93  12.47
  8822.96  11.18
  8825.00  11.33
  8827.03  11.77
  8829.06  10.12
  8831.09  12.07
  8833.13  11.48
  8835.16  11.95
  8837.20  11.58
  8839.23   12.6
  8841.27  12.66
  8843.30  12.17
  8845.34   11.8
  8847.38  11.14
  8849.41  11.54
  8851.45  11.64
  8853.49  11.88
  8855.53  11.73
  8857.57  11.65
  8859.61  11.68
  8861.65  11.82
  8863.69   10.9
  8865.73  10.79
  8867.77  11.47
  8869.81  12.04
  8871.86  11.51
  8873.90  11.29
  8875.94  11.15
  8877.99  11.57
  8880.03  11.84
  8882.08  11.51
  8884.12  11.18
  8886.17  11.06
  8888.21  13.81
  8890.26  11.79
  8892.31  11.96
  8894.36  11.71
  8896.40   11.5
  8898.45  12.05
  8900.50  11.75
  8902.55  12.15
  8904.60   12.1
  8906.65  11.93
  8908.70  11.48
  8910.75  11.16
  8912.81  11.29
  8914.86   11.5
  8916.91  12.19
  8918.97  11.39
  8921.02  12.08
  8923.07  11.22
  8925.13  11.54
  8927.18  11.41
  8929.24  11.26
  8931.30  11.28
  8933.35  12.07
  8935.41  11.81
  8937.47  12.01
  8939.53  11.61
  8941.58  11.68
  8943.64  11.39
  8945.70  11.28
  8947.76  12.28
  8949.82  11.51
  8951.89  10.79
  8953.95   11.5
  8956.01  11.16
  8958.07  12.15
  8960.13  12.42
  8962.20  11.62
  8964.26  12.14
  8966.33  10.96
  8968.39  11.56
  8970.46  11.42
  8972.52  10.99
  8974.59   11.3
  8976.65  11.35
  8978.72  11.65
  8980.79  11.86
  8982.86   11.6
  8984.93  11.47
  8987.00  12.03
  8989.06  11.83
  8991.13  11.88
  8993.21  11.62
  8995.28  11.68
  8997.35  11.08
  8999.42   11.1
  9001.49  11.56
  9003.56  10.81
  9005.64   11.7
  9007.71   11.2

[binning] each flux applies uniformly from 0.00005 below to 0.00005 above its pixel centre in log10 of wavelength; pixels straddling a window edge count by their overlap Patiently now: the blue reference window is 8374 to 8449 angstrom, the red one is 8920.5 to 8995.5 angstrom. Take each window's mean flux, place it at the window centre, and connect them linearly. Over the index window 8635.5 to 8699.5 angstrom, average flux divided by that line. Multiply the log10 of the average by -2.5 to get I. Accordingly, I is 0.06 mag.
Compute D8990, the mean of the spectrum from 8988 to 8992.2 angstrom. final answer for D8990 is 11.9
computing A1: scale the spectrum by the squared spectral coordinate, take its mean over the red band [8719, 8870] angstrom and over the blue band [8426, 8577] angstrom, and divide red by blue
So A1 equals 1.06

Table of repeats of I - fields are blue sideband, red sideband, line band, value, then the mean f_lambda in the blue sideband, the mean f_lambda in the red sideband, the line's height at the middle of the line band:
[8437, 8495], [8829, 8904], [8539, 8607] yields 0.04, 12.2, 11.7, 12.1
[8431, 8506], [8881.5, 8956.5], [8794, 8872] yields 0.01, 12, 11.7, 11.7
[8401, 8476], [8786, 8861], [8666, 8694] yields 0.03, 12.4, 11.6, 11.9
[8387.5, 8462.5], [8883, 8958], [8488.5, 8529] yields 0.06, 12.3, 11.7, 12.2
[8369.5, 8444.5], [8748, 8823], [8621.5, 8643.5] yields -0.02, 12.4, 11.6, 11.9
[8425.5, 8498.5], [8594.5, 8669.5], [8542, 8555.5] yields 0.09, 12.1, 11.7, 11.9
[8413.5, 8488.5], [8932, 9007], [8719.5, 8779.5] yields 0.02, 12.3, 11.6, 11.9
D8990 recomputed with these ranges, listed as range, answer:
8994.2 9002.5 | 11.4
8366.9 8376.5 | 12.8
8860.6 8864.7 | 11.4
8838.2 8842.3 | 12.6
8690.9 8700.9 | 11.7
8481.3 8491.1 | 12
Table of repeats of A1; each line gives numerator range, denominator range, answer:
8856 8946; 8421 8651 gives 1.07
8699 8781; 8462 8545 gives 1.07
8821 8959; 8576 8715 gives 1.05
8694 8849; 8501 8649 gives 1.03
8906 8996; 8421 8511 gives 1.08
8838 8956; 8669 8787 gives 1.04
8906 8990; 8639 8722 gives 1.08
